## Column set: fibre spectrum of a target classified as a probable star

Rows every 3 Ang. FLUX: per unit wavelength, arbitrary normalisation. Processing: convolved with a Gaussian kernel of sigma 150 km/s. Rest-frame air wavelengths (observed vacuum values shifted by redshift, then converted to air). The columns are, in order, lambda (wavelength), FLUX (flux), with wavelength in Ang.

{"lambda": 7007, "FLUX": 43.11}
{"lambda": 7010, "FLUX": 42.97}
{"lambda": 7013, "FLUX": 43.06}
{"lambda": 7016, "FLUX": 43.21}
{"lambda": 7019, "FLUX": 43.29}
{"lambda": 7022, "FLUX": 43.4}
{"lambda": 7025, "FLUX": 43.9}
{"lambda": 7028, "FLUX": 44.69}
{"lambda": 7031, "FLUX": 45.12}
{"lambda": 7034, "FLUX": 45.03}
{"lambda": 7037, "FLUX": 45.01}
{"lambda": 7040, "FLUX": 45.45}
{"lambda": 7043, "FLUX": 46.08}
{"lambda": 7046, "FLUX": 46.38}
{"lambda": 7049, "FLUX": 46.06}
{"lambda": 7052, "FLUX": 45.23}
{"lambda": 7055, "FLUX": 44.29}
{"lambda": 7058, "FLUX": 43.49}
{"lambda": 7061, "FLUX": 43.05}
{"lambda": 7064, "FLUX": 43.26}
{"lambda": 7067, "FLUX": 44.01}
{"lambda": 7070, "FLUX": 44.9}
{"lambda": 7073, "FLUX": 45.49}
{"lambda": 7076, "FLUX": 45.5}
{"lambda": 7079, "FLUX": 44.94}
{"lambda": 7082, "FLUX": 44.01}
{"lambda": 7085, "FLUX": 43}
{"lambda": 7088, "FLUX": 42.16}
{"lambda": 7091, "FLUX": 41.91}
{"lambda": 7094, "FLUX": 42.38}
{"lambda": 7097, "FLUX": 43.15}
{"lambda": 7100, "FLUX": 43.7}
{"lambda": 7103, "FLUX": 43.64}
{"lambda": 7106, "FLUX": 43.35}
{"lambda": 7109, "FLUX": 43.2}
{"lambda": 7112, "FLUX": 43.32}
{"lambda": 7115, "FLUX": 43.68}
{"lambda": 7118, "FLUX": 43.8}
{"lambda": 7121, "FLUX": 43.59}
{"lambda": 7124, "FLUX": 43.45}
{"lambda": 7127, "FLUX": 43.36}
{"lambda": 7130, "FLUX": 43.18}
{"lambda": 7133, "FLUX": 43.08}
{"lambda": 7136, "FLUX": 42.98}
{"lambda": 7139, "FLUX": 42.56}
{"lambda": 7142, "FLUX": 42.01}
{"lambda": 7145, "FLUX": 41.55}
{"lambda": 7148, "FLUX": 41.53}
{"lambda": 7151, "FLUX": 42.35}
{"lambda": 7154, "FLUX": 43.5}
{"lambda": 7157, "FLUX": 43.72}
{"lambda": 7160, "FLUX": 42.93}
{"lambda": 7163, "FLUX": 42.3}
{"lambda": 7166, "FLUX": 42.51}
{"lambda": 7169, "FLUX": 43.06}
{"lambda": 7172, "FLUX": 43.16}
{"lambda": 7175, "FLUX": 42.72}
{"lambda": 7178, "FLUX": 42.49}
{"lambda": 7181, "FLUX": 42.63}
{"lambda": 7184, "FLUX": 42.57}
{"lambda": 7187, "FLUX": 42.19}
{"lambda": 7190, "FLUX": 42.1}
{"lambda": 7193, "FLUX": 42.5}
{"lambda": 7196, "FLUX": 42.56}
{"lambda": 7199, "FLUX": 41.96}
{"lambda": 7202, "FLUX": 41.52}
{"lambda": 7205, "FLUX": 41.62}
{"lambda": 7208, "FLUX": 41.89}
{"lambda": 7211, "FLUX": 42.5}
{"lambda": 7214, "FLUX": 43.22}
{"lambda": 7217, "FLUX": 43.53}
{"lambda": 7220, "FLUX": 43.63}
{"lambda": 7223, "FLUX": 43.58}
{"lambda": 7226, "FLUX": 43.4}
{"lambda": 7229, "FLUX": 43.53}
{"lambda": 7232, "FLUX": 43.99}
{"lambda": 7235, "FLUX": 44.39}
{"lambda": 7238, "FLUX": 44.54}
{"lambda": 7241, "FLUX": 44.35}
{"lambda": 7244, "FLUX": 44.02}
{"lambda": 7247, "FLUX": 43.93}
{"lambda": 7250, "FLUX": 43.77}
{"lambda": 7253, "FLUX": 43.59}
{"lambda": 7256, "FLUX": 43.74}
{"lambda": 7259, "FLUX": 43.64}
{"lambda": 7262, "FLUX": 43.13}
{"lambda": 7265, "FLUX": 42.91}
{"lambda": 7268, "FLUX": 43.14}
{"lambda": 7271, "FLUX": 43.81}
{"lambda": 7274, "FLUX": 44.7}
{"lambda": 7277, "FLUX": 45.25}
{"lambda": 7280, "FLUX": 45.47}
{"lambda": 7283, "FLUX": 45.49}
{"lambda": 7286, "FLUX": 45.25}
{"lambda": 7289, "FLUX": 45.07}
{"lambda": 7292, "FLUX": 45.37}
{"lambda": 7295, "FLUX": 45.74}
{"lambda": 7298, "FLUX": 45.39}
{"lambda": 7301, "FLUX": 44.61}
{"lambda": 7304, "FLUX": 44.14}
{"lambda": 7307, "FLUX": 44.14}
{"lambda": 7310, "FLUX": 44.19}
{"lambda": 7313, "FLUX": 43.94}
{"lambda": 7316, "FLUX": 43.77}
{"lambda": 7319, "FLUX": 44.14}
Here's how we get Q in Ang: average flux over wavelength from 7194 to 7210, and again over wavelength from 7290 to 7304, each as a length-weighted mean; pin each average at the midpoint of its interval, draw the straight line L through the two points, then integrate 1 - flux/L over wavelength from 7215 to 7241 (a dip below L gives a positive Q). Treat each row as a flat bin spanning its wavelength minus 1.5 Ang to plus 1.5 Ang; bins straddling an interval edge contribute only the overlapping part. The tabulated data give -0.6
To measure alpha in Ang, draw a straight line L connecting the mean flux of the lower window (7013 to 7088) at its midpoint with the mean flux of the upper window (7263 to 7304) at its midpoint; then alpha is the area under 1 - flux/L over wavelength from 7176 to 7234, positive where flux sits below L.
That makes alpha 2.5 Ang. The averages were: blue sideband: 44.5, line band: 42.7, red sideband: 44.7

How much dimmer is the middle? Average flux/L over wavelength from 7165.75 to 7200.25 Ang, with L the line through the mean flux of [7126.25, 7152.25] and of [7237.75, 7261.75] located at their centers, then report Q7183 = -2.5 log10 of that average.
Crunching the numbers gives 0.013 mag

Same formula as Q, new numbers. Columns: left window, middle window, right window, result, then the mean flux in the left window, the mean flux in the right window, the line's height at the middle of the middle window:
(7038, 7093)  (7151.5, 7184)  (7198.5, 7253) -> 0.6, 44.4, 43.3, 43.7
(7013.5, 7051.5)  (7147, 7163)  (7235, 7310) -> 0.6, 44.8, 44.4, 44.6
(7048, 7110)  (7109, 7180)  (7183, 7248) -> 0.9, 43.8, 43.1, 43.5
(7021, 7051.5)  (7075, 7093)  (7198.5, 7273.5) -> 0.5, 45.1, 43.4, 44.7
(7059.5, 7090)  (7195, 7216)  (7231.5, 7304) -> 1.0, 44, 44.4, 44.3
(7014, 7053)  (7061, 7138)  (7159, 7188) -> 0.4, 44.8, 42.7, 43.8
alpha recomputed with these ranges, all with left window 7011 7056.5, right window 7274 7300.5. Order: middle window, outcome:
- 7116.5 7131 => 0.5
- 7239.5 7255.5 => 0.5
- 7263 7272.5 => 0.4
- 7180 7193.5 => 0.8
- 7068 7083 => -0.1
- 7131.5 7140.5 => 0.4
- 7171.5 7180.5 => 0.5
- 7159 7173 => 0.7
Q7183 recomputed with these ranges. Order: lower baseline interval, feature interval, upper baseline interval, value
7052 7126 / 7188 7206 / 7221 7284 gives 0.05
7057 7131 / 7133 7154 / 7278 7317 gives 0.04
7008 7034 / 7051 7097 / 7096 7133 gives -0.01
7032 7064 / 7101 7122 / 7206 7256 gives 0.02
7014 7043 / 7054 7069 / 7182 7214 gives 0.01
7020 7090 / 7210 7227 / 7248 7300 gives 0.03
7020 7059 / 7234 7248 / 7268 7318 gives 0.01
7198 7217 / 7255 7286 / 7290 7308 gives 0.00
